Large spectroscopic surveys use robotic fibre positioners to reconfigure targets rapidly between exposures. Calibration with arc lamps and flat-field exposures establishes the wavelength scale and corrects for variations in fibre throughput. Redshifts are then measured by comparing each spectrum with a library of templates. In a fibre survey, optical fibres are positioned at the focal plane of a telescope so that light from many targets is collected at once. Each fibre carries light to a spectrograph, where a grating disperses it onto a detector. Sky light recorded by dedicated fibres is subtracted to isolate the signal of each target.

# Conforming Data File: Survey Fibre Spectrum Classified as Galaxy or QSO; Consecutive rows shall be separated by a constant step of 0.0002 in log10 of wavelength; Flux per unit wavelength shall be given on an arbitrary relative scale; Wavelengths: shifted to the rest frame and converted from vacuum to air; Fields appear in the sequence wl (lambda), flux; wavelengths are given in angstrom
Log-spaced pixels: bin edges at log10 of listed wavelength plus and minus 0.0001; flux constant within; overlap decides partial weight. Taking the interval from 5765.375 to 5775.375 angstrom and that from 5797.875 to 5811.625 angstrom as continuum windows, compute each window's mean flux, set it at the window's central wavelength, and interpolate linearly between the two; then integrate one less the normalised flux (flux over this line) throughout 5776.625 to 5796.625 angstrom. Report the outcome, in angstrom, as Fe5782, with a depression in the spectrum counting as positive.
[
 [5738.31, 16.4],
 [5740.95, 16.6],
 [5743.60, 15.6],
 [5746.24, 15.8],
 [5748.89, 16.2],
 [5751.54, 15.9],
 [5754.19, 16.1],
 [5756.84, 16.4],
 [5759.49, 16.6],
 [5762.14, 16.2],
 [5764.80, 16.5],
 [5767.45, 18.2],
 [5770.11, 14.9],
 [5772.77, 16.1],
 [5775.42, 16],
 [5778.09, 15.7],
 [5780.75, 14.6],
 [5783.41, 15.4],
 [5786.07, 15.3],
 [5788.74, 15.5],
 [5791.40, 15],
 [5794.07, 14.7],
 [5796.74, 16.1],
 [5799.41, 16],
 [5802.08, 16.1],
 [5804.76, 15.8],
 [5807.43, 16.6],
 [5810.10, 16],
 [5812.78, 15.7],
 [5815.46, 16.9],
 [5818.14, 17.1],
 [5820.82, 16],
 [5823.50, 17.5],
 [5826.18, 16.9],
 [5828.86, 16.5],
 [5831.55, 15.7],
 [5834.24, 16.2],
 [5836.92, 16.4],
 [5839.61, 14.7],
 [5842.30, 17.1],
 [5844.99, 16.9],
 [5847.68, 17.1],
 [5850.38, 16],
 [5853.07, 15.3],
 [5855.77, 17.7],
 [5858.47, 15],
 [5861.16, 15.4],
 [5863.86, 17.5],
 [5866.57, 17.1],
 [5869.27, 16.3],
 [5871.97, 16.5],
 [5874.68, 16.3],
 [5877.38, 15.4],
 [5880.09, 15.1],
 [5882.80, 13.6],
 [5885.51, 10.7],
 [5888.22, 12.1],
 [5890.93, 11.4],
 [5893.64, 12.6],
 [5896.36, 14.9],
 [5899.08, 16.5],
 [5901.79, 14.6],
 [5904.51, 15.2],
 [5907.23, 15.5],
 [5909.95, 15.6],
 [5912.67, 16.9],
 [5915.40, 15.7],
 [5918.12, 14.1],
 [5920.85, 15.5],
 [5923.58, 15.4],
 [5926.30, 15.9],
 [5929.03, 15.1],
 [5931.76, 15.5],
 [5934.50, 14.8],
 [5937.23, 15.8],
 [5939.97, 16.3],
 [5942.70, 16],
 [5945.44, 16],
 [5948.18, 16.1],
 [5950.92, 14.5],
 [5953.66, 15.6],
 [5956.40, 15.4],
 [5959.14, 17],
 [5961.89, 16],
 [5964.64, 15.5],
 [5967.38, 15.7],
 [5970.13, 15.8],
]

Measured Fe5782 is 1.2 angstrom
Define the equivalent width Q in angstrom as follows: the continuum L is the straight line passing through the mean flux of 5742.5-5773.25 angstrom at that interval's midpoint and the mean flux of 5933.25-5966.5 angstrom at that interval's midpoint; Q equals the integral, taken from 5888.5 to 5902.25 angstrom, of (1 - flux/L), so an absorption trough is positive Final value 1.8 angstrom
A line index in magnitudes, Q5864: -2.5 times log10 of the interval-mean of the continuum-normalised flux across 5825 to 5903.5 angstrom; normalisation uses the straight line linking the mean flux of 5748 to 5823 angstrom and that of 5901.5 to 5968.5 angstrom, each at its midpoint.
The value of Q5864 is 0.03 mag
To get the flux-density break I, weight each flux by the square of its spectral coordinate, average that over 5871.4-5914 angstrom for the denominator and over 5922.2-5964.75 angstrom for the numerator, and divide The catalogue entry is 1.1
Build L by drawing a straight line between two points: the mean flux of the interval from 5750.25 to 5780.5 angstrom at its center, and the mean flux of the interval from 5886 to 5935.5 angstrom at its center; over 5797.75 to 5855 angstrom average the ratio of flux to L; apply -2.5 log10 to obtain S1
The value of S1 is -0.05 mag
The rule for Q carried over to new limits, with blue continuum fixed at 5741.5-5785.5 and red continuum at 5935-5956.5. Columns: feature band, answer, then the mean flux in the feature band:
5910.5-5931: 0.3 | 15.5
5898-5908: 0.2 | 15.4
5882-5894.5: 3.0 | 12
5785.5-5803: 0.5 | 15.5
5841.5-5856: -0.7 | 16.6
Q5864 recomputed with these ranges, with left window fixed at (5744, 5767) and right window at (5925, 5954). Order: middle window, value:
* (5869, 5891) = 0.12 mag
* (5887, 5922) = 0.08 mag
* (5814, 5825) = -0.05 mag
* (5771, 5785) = 0.04 mag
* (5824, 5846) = -0.02 mag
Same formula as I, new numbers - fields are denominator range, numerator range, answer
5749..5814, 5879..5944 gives 0.97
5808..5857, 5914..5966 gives 0.98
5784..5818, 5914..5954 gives 1.02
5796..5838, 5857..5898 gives 0.92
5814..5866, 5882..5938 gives 0.91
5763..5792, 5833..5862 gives 1.05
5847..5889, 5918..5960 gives 1.03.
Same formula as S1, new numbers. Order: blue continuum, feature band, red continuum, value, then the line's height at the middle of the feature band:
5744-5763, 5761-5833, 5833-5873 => 0.01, 16.2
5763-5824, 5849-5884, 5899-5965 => -0.01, 15.8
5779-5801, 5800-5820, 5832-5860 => -0.04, 15.7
